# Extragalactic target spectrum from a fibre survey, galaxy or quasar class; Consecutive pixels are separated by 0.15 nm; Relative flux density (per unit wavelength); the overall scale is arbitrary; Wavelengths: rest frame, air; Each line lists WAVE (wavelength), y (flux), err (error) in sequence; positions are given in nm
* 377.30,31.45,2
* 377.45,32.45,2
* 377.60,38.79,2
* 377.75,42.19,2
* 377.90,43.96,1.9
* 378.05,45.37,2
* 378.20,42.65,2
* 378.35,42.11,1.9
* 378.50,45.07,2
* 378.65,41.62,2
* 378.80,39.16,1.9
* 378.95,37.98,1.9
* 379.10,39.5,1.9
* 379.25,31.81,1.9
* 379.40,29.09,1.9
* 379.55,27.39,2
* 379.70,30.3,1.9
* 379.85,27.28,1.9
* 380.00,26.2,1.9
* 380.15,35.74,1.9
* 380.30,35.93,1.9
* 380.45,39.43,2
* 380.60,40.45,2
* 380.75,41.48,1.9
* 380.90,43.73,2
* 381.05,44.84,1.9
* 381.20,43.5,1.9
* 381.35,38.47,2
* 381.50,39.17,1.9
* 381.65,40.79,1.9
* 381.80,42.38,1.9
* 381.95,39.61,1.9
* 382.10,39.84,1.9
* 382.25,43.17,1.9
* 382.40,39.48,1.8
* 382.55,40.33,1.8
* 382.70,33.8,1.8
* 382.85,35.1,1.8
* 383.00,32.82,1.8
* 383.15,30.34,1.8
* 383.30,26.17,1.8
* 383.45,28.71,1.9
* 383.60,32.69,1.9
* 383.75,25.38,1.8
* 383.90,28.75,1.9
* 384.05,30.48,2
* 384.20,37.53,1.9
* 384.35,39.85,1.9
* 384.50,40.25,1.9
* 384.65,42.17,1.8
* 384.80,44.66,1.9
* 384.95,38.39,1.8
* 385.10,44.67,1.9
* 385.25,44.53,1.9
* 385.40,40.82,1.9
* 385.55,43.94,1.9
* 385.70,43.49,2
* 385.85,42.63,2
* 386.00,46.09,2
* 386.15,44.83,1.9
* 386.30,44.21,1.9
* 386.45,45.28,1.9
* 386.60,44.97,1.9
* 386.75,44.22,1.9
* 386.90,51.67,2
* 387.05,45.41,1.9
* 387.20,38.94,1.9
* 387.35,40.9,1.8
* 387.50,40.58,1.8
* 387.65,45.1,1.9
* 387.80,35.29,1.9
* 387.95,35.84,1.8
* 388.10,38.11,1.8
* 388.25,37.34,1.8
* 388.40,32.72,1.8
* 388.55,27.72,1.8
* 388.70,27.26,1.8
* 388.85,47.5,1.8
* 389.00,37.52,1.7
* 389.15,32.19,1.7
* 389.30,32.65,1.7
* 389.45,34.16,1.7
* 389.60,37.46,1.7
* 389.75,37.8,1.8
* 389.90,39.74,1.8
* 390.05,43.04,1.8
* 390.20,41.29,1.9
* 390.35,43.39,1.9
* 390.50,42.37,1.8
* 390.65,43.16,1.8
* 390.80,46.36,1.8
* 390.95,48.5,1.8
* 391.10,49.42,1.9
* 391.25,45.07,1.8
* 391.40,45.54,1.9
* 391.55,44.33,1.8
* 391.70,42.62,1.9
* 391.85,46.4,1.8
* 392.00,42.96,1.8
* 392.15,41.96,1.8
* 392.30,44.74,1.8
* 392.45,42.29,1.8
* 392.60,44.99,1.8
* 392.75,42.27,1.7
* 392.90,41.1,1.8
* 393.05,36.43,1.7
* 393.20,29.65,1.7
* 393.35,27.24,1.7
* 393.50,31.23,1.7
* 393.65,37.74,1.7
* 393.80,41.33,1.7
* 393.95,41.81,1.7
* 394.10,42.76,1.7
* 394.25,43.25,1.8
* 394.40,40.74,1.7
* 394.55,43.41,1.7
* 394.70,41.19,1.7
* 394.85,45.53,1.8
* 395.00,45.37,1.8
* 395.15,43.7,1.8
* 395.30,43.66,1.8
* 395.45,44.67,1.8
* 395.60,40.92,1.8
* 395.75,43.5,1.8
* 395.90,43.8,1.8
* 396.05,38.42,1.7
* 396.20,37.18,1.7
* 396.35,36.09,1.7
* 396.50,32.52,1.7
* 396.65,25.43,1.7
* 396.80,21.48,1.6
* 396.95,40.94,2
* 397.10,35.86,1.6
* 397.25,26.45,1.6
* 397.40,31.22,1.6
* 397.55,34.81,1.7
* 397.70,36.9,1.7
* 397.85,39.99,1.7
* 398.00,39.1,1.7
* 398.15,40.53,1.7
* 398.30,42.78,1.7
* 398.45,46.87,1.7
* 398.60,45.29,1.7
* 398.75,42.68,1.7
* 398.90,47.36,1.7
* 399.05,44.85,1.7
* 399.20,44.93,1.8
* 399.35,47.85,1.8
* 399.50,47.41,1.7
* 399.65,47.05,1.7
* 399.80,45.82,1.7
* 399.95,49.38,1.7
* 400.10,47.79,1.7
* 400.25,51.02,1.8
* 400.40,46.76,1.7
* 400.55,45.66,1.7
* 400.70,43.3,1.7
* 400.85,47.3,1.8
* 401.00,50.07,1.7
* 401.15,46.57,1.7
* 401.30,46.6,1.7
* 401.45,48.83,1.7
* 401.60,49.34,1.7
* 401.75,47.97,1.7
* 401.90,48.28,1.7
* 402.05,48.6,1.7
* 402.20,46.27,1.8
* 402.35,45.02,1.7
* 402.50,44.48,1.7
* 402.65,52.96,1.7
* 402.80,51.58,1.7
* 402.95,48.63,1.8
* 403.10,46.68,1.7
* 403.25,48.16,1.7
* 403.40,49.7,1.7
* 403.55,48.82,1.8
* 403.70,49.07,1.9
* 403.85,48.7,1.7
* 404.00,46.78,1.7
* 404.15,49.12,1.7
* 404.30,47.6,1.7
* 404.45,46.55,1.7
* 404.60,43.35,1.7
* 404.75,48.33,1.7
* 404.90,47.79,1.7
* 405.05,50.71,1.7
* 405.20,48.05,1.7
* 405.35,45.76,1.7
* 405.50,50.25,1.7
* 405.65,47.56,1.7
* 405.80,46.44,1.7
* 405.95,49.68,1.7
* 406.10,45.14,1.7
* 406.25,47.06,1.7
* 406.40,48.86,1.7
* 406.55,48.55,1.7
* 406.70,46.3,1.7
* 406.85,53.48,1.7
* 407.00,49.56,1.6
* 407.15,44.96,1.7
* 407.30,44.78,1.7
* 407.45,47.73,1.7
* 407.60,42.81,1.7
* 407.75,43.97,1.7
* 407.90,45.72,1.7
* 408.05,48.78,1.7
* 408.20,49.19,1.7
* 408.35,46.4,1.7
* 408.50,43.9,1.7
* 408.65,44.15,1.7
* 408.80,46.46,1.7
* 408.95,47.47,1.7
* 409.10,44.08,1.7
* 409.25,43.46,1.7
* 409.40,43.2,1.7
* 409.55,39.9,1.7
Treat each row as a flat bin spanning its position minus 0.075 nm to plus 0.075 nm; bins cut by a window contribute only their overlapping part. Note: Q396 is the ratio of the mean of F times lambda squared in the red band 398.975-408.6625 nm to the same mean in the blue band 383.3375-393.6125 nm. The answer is 1.3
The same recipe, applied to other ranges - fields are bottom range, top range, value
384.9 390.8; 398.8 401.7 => 1.24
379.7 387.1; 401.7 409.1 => 1.36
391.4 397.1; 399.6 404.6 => 1.25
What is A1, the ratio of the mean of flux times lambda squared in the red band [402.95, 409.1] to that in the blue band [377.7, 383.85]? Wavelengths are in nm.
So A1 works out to 1.45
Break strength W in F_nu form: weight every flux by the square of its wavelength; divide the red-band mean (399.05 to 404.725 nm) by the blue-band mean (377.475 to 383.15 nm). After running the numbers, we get 1.4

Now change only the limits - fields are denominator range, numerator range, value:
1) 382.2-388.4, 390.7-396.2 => 1.12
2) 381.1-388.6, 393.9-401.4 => 1.15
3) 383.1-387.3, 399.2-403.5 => 1.30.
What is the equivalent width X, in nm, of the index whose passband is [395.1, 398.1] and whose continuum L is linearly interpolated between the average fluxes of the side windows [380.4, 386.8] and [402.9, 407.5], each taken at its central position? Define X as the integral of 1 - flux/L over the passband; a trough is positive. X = 0.52 nm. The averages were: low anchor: 39.4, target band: 36.8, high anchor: 47.9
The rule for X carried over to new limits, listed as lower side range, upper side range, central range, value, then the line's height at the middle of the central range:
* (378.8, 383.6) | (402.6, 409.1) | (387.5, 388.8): 0.130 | 39.5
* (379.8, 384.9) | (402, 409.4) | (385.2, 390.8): -0.161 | 39.4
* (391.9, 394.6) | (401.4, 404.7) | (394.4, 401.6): 0.274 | 43.8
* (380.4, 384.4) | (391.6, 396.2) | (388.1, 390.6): 0.144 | 39.5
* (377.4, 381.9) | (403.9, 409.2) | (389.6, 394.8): 0.095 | 42.4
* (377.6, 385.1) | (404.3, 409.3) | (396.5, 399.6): 0.330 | 43.6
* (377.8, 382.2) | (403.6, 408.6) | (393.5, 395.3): 0.057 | 43.4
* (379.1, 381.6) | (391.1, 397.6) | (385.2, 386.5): -0.226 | 37.4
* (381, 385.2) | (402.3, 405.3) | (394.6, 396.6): 0.123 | 43.8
